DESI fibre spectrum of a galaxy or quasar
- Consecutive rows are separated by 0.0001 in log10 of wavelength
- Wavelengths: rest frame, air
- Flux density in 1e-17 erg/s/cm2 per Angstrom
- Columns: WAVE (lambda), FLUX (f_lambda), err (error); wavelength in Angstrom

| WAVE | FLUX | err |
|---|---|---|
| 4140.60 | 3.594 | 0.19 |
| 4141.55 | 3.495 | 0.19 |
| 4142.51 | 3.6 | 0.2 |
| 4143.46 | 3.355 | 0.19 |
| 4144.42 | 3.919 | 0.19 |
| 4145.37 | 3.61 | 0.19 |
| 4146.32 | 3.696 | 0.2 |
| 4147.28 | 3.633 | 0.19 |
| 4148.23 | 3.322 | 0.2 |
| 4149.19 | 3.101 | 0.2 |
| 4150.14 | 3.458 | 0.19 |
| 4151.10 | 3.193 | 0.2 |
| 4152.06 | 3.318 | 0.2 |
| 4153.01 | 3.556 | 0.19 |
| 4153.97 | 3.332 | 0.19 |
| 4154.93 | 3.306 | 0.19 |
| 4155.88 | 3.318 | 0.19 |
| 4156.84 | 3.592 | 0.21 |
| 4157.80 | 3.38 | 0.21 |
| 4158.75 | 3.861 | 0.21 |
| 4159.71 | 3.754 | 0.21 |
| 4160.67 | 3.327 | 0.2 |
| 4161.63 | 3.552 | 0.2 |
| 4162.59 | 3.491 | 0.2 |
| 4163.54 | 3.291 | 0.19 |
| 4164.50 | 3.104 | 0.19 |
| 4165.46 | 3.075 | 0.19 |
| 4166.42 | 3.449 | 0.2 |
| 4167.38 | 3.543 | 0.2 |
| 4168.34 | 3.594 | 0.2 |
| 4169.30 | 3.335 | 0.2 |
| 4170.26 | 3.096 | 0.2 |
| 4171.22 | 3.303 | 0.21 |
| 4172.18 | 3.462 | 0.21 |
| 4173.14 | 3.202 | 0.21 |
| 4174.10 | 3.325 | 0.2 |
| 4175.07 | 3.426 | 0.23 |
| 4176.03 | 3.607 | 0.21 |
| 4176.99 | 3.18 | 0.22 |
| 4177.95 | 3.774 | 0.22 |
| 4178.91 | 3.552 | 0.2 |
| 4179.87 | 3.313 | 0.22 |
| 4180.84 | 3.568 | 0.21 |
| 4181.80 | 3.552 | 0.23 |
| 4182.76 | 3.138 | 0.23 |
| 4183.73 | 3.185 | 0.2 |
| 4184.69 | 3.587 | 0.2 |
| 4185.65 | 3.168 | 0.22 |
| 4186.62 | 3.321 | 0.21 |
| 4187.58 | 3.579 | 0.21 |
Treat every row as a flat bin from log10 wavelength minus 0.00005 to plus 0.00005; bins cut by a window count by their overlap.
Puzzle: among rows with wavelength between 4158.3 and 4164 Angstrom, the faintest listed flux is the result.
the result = 3.291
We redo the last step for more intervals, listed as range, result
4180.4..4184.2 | 3.138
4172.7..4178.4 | 3.18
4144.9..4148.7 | 3.322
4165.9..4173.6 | 3.096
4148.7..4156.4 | 3.101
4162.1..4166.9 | 3.075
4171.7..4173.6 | 3.202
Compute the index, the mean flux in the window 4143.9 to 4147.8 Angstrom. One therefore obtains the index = 3.71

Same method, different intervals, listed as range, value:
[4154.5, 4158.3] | 3.41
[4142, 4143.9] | 3.48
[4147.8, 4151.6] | 3.26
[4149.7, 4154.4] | 3.37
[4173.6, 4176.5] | 3.44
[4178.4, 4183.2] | 3.43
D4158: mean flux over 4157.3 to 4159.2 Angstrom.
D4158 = 3.63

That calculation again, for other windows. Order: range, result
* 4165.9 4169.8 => 3.47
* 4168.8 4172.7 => 3.3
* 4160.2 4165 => 3.35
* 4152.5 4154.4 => 3.45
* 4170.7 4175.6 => 3.34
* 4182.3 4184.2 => 3.15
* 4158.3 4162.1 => 3.62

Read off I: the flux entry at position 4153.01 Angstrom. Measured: 3.556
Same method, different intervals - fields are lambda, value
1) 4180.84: 3.568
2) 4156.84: 3.592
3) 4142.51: 3.6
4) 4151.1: 3.193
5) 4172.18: 3.462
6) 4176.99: 3.18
